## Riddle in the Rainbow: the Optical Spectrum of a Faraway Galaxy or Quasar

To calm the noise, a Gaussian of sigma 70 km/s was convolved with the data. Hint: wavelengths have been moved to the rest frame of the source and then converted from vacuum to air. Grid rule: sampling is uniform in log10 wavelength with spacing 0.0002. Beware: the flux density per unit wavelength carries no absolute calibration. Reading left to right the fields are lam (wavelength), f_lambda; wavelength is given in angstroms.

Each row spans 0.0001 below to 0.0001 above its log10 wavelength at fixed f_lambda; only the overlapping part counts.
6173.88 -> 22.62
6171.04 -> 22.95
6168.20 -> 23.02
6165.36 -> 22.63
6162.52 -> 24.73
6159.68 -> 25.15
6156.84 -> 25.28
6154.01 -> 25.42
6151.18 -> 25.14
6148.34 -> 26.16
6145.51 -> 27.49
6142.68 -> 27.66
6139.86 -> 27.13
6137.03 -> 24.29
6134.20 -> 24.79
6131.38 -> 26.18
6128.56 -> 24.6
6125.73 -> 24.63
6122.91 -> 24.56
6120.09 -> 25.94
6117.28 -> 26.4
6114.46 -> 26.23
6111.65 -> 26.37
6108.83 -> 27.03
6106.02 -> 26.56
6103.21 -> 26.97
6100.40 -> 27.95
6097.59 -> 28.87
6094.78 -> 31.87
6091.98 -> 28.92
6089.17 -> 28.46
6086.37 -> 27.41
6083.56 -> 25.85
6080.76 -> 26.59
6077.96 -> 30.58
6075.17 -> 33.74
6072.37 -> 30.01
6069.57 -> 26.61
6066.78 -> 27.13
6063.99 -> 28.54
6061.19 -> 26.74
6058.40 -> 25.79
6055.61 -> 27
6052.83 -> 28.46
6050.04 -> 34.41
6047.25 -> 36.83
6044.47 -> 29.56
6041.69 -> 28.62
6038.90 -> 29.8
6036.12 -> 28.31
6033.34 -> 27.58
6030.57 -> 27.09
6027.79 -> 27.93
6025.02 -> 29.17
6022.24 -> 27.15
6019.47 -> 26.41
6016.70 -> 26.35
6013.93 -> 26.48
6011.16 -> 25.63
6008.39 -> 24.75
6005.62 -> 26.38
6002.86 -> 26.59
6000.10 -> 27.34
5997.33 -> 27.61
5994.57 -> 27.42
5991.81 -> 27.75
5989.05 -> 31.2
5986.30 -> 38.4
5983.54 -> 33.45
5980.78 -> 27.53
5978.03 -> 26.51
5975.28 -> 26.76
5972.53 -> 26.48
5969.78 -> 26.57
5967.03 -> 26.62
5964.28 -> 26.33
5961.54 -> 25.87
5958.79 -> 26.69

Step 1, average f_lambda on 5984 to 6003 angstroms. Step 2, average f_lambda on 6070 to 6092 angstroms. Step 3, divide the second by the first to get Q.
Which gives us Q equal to 0.97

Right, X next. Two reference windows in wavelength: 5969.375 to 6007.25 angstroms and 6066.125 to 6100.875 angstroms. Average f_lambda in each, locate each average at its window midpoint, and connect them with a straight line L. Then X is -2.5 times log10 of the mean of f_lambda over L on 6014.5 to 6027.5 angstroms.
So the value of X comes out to 0.05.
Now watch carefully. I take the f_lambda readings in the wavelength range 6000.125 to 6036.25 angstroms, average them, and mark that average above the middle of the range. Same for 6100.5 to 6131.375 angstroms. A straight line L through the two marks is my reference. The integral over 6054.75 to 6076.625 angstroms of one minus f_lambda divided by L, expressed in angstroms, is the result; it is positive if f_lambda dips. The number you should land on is -1.5 angstroms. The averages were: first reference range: 26.9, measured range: 28.2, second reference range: 26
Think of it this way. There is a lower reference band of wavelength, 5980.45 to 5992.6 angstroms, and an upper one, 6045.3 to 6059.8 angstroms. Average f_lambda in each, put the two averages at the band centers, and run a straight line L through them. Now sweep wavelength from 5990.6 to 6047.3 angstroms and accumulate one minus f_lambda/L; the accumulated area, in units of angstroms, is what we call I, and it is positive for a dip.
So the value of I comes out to 6.68 angstroms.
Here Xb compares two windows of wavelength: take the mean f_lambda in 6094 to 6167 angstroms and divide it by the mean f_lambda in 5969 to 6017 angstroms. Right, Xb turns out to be 0.9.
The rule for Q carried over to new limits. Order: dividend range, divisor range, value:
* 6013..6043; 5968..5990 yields 0.94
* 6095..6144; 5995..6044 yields 0.97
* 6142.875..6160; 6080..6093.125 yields 0.95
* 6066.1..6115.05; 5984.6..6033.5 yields 1.01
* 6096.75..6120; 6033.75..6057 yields 0.89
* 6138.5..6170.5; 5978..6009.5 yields 0.88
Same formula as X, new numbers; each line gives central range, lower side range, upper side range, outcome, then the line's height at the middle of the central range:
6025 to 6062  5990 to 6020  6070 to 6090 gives -0.05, 27.8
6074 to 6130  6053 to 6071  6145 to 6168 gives -0.05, 26.2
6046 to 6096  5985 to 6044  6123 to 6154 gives -0.08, 27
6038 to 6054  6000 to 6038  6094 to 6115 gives -0.15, 27.2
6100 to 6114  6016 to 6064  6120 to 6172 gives -0.02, 26.4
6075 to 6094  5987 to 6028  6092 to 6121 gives -0.04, 27.5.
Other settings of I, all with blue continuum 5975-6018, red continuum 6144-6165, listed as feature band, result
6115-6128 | 0.3 angstroms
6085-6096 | -1.1 angstroms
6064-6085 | -1.4 angstroms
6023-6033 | -0.1 angstroms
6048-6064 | -1.0 angstroms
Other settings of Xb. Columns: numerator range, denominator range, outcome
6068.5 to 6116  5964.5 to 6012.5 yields 1.01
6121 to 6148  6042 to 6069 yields 0.88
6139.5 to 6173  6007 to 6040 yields 0.92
